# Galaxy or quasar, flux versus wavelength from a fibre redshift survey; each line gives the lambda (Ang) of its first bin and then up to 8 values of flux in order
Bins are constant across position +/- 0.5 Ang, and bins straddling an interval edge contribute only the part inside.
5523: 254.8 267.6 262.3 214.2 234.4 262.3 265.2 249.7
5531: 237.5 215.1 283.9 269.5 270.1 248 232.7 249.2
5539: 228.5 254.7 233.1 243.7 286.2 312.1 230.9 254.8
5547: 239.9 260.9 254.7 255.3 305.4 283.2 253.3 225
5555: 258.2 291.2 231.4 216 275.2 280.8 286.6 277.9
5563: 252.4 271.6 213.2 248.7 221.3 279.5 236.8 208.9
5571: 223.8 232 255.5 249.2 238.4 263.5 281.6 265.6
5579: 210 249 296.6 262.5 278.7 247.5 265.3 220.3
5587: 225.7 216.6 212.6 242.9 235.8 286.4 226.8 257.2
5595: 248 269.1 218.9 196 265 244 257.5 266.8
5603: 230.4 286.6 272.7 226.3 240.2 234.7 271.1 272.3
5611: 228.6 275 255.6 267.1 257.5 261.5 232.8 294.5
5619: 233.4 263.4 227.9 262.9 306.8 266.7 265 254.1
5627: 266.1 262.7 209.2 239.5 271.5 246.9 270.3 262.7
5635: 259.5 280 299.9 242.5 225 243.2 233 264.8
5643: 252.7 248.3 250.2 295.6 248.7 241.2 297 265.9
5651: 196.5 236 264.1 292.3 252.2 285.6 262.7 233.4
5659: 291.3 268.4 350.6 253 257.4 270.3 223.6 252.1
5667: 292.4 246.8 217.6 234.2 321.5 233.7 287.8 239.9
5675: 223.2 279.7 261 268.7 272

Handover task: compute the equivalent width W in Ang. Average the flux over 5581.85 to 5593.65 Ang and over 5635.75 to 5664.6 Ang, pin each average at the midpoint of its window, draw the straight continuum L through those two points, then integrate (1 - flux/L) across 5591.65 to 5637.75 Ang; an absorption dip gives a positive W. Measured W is -0.9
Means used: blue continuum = 243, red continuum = 262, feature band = 256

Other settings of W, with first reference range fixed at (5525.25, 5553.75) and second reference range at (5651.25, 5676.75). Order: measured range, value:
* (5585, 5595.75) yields 0.76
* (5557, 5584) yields 0.41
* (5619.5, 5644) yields 0.28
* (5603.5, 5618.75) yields 0.05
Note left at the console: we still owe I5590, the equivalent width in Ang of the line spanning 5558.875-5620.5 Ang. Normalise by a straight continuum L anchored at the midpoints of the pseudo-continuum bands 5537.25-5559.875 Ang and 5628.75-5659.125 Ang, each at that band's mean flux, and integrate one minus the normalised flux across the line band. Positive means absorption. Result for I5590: 1.4 Ang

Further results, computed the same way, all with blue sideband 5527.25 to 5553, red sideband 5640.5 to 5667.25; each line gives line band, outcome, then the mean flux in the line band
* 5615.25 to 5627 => -0.02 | 261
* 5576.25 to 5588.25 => 0.28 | 253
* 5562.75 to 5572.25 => 0.71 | 239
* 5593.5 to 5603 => 0.49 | 246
